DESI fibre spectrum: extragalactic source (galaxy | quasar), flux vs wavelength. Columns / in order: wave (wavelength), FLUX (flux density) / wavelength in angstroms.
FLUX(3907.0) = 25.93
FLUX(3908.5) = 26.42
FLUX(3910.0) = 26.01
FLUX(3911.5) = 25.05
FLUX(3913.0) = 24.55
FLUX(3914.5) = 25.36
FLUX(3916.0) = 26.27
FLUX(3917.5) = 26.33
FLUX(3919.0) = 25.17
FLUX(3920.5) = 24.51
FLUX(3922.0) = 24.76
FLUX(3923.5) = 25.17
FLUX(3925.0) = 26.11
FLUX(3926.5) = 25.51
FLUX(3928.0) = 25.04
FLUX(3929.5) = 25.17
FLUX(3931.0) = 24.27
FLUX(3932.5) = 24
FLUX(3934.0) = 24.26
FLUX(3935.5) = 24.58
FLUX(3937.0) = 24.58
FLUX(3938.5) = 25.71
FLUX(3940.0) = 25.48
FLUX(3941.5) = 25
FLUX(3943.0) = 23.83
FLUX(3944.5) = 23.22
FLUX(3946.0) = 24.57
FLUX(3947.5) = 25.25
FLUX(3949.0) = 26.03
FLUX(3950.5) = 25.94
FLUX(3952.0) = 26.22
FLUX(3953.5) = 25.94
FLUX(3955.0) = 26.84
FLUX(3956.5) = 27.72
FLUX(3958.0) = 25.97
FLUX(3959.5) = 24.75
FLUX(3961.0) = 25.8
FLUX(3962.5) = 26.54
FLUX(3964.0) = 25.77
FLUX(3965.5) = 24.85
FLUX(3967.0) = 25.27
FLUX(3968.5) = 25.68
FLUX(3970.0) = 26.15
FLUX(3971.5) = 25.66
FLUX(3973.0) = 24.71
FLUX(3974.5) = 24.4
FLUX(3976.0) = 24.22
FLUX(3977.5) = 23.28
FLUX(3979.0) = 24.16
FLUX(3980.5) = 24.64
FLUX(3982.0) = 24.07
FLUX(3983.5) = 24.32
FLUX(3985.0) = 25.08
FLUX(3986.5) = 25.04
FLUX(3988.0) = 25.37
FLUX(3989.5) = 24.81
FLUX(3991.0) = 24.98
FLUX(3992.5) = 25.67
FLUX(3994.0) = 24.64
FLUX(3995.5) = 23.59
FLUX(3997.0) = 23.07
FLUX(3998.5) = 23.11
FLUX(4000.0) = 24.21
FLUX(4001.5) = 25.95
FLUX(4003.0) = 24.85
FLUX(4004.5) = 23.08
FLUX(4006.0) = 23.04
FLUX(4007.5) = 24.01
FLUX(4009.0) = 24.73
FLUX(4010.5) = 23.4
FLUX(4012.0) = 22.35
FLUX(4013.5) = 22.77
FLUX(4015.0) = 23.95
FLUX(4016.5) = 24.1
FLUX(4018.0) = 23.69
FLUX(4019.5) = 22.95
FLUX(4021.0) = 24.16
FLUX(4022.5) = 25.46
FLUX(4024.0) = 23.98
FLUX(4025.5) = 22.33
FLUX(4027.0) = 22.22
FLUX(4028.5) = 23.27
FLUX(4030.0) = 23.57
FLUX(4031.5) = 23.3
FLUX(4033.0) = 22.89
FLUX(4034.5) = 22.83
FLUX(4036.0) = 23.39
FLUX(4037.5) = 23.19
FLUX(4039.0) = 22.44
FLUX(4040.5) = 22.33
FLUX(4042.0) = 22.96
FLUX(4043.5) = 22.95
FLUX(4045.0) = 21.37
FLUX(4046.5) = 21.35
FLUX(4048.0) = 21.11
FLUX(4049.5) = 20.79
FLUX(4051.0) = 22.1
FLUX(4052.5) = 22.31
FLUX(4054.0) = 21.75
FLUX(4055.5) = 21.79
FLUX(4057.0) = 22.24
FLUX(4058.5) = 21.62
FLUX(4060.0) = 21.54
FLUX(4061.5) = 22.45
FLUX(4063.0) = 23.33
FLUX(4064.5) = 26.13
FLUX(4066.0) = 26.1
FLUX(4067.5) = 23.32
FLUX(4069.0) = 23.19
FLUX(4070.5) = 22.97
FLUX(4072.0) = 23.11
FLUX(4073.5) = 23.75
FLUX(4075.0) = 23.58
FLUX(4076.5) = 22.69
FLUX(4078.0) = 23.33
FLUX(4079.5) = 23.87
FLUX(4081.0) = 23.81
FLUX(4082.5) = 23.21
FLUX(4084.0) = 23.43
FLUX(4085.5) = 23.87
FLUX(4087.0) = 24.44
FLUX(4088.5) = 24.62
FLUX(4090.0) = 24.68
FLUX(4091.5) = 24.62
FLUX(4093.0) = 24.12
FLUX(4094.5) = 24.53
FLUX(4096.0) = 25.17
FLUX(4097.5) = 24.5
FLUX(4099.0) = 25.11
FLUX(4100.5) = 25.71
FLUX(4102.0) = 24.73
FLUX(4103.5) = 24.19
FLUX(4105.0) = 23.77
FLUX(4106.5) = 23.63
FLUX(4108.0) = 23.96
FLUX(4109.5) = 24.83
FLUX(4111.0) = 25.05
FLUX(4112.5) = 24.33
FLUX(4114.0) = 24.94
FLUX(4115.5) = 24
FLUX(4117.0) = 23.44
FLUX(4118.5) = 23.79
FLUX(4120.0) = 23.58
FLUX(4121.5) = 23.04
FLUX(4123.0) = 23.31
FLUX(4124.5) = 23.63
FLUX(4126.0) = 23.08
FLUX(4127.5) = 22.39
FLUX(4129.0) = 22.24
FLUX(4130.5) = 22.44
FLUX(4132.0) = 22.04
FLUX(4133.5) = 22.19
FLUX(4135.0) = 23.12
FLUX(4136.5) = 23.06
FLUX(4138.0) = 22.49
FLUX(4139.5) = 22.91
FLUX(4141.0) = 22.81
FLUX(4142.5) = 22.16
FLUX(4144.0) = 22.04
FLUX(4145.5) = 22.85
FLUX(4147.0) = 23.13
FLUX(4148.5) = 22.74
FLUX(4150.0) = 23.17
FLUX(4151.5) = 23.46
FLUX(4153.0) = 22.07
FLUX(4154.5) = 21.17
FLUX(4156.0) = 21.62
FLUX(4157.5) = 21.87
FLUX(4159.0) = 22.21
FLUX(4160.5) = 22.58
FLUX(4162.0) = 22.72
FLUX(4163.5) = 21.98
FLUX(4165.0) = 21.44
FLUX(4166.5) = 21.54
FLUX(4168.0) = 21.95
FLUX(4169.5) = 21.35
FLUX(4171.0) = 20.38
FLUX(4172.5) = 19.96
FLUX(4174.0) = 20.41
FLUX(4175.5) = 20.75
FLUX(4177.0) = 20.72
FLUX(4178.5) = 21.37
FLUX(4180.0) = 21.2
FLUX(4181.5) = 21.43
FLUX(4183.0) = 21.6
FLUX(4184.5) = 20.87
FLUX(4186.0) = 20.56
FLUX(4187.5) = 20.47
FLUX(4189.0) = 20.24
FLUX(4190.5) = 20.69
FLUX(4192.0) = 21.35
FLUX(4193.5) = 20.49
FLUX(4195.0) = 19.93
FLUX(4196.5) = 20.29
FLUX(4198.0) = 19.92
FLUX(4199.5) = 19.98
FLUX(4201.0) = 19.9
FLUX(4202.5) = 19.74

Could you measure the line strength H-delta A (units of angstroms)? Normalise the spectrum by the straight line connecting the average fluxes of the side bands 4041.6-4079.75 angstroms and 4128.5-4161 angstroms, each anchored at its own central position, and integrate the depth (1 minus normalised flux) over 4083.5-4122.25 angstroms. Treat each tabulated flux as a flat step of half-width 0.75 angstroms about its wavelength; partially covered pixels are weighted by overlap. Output -2.9 angstroms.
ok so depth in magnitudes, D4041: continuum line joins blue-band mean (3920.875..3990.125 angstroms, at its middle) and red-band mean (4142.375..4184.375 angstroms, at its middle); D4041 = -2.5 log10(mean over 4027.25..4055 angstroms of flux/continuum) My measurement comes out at 0.06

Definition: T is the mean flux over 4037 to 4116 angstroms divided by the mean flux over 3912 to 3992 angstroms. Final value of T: 0.93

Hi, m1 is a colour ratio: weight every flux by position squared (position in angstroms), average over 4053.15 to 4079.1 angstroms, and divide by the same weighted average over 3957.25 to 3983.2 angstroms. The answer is 0.97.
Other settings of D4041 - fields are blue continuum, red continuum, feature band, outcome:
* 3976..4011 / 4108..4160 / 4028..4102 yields 0.02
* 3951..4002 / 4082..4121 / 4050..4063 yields 0.12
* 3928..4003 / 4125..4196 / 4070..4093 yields -0.03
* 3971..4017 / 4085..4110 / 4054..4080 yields 0.06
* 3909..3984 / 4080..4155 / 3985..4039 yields 0.03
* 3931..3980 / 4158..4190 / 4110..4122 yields -0.08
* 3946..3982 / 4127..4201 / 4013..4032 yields 0.04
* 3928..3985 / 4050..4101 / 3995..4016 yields 0.03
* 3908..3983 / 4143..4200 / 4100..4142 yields -0.06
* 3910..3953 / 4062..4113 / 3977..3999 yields 0.01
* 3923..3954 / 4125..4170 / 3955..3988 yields -0.03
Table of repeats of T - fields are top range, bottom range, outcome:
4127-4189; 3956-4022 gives 0.89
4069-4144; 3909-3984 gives 0.94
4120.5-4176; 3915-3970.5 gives 0.88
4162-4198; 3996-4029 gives 0.88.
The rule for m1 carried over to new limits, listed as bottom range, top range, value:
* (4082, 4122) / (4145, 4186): 0.92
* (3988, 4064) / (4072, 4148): 1.06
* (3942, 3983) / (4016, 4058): 0.93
